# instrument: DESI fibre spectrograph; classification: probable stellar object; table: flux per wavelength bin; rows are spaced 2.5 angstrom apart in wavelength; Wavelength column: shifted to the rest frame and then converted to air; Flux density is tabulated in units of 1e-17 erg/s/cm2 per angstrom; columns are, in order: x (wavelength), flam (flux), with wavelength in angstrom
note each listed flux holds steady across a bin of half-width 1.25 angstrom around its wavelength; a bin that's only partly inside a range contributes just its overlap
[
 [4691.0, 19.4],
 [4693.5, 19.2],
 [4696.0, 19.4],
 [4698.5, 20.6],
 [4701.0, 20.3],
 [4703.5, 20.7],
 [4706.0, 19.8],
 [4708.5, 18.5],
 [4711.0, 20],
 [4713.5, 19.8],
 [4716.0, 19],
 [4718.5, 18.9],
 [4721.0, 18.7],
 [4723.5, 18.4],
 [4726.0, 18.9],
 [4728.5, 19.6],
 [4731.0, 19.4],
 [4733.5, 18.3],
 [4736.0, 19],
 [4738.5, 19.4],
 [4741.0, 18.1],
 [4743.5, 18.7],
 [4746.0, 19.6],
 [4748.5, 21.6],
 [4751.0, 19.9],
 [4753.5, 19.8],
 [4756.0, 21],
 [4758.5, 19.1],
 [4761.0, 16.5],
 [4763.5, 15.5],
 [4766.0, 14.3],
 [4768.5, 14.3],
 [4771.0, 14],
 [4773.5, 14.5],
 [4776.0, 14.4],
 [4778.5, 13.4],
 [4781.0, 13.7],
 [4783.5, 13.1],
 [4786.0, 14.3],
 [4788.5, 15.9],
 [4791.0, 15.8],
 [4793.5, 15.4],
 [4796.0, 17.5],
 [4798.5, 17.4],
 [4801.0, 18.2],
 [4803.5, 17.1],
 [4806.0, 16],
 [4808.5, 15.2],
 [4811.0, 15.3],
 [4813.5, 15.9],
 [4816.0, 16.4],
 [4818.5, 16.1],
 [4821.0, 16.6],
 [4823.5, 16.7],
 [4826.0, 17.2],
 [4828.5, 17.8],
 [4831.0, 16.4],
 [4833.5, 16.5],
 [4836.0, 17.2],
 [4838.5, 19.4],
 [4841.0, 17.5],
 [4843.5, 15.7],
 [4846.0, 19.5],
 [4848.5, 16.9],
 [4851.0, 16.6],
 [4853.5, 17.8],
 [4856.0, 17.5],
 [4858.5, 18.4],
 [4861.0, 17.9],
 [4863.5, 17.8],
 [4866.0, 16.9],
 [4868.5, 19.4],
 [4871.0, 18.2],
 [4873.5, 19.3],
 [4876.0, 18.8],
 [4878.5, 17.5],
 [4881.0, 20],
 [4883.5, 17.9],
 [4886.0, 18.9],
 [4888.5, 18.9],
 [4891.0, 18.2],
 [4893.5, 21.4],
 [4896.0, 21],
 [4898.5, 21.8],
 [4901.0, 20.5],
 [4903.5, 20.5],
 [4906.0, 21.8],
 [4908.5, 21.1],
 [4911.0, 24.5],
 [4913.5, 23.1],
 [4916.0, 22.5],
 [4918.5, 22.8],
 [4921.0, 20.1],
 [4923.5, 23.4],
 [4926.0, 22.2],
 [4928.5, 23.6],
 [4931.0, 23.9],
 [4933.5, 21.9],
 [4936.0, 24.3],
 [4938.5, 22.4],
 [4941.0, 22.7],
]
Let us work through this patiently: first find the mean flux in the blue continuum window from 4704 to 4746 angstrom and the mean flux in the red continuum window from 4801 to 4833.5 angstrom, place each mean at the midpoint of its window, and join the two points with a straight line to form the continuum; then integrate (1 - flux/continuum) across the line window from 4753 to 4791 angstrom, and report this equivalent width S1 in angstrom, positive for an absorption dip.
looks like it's 4.8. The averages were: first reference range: 19.1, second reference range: 16.5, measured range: 15.5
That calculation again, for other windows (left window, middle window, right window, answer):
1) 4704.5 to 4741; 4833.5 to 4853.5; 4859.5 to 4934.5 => 2.6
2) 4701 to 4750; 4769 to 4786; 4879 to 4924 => 5.1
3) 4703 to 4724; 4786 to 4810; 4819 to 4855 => 2.0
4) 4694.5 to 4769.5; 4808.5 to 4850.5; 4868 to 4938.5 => 6.8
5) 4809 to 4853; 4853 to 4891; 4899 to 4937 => 2.2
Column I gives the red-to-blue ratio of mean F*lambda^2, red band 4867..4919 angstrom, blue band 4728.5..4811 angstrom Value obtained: 1.3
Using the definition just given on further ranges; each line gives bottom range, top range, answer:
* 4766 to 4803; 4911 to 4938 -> 1.60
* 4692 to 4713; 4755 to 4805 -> 0.82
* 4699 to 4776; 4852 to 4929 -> 1.16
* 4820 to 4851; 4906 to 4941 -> 1.36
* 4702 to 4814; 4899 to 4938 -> 1.37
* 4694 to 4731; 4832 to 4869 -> 0.96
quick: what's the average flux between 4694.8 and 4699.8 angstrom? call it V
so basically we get 20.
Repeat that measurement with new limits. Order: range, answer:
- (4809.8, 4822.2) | 16.1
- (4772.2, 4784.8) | 13.8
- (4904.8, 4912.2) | 22.5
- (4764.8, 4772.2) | 14.2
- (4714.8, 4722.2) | 18.9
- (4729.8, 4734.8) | 18.8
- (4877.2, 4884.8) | 18.5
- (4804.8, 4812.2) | 15.5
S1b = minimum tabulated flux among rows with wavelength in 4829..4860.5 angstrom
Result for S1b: 15.7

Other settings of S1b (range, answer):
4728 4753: 18.1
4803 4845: 15.2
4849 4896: 16.6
